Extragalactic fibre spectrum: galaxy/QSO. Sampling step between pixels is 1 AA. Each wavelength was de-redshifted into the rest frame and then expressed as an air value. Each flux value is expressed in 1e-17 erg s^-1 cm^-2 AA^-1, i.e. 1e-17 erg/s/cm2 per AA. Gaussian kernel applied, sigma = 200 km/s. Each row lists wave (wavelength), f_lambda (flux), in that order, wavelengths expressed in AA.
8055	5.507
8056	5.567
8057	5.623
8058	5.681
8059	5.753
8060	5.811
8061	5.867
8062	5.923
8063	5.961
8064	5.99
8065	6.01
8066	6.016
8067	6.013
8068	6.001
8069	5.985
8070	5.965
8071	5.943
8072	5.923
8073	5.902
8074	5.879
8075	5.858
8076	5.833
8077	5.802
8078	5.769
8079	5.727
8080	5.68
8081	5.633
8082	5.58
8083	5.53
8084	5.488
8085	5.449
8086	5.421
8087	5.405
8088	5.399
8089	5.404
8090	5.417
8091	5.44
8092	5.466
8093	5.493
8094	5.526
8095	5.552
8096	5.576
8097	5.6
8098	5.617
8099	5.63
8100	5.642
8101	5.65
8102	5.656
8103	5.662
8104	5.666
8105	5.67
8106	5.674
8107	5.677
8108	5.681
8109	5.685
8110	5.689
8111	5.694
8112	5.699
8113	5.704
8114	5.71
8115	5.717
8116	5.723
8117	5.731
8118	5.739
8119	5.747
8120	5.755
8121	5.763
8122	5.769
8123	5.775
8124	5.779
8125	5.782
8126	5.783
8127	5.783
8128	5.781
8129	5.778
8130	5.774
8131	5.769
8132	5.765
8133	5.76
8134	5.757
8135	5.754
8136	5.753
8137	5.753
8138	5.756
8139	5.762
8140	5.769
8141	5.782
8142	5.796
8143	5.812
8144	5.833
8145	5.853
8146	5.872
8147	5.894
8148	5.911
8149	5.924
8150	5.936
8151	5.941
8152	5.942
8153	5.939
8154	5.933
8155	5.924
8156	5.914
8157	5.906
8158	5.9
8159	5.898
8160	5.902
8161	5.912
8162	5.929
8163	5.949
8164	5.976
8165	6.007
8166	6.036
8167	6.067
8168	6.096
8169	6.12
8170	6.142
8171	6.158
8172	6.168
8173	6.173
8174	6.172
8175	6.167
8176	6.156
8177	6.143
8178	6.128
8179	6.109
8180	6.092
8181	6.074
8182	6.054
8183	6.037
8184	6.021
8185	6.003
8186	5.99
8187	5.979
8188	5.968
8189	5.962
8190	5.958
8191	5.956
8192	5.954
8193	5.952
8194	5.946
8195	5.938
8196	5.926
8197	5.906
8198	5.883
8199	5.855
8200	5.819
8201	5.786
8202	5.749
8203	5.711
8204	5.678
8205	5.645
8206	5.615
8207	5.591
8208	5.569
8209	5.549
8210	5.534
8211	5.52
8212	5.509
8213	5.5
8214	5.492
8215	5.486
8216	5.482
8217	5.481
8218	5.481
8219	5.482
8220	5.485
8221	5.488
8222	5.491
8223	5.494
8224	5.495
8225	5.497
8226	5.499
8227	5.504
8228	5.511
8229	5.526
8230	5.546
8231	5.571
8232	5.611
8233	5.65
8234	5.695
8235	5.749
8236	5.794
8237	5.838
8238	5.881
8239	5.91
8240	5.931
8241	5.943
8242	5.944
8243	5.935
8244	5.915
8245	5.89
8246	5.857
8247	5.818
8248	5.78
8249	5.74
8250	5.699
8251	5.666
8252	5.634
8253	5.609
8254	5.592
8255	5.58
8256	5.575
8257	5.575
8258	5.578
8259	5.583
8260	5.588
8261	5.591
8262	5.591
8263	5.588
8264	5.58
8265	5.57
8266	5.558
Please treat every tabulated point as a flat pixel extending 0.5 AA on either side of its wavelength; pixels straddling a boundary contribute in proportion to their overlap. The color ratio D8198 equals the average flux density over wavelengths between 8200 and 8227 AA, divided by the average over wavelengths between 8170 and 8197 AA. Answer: 0.92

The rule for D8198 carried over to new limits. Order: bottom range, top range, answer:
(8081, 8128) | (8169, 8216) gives 1.04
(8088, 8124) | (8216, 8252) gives 1.01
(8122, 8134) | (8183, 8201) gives 1.03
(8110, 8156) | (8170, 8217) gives 1.01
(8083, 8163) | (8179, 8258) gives 1.00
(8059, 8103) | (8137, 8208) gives 1.04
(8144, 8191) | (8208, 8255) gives 0.94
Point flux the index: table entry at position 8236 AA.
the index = 5.794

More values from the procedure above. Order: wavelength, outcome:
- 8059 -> 5.753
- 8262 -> 5.591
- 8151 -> 5.941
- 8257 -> 5.575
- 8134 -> 5.757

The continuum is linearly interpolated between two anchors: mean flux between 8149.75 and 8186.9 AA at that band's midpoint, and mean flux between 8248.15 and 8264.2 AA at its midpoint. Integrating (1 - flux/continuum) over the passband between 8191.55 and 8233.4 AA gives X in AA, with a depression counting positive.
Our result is 1.38 AA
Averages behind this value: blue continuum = 6.03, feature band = 5.63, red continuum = 5.61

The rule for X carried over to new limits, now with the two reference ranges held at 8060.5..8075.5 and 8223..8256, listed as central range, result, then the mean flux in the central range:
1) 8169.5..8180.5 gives -0.7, 6.15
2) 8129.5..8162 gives 0.0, 5.85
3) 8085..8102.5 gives 1.2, 5.52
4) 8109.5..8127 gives 0.4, 5.74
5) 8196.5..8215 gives 0.3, 5.66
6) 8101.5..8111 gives 0.4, 5.67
